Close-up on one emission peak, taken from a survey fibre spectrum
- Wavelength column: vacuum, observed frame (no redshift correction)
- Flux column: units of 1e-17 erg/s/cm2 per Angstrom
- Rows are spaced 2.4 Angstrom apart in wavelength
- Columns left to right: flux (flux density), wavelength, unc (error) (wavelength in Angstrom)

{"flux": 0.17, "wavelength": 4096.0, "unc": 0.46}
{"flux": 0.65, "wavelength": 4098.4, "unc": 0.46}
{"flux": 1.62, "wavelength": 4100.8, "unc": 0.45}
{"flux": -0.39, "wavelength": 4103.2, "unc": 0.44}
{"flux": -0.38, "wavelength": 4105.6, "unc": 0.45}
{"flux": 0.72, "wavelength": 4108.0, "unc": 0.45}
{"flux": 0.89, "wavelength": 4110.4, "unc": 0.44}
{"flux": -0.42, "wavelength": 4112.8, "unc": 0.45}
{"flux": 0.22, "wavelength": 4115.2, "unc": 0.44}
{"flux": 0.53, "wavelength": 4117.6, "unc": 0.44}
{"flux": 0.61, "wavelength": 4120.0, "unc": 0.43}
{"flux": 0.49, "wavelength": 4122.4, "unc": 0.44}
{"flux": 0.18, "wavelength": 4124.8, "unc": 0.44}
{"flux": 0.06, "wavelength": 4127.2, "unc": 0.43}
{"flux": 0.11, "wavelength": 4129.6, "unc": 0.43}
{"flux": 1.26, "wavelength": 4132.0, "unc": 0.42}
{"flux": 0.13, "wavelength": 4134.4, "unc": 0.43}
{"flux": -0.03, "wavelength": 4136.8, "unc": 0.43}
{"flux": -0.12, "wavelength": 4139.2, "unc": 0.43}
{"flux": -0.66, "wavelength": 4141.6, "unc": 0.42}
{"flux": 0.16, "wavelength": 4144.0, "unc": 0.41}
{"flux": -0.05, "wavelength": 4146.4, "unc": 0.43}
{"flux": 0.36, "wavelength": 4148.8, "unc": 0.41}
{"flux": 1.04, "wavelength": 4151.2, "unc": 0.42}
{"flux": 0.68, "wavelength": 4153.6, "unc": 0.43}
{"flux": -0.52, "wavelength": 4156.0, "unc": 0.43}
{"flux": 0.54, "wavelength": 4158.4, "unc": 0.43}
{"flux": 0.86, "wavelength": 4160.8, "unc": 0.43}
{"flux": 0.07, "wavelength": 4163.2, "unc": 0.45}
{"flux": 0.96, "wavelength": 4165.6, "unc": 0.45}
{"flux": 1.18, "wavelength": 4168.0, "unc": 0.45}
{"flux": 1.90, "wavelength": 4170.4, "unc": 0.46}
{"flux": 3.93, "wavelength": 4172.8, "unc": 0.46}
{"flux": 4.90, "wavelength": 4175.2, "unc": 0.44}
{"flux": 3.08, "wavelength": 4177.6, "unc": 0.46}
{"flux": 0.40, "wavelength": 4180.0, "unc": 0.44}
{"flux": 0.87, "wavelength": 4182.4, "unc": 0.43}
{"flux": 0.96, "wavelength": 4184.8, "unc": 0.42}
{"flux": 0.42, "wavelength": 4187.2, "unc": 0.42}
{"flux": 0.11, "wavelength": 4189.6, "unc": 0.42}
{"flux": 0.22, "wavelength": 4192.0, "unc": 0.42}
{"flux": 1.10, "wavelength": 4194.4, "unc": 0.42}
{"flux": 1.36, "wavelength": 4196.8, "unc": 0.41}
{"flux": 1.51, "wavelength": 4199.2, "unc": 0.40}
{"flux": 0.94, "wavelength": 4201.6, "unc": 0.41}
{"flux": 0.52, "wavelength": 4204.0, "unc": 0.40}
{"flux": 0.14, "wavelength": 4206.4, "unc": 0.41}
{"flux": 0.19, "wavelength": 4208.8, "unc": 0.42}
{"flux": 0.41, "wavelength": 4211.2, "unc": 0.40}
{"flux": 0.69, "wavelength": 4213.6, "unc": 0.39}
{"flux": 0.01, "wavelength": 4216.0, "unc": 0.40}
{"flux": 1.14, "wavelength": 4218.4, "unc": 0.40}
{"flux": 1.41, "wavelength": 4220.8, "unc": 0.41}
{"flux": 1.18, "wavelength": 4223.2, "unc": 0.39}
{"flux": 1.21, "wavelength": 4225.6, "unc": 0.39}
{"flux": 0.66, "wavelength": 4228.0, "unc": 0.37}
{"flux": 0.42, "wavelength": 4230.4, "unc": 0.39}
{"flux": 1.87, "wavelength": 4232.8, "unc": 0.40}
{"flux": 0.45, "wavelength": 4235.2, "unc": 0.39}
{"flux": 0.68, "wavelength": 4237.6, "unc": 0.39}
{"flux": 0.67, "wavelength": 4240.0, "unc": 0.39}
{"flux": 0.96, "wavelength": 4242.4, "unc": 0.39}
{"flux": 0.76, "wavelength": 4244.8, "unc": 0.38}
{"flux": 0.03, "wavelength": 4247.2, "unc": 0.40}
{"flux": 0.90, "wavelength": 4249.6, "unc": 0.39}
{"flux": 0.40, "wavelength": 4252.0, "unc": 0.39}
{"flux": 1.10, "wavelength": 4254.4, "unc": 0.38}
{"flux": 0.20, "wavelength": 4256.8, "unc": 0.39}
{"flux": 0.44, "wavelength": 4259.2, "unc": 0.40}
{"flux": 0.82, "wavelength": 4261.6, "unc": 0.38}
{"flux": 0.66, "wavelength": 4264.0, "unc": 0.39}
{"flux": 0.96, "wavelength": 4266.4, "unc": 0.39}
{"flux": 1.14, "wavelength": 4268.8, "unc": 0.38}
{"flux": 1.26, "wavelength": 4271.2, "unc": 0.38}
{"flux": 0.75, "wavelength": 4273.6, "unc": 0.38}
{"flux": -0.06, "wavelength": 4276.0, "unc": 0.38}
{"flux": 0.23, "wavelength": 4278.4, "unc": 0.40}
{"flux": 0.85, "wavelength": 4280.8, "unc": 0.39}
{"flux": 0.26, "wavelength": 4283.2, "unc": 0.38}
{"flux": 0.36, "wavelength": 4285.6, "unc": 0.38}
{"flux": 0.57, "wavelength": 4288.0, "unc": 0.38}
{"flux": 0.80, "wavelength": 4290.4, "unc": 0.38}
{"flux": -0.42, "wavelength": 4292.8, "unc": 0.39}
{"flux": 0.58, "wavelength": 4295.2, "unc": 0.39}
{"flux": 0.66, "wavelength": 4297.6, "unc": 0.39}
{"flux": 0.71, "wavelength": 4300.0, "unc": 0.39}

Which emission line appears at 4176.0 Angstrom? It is [O II] 3727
